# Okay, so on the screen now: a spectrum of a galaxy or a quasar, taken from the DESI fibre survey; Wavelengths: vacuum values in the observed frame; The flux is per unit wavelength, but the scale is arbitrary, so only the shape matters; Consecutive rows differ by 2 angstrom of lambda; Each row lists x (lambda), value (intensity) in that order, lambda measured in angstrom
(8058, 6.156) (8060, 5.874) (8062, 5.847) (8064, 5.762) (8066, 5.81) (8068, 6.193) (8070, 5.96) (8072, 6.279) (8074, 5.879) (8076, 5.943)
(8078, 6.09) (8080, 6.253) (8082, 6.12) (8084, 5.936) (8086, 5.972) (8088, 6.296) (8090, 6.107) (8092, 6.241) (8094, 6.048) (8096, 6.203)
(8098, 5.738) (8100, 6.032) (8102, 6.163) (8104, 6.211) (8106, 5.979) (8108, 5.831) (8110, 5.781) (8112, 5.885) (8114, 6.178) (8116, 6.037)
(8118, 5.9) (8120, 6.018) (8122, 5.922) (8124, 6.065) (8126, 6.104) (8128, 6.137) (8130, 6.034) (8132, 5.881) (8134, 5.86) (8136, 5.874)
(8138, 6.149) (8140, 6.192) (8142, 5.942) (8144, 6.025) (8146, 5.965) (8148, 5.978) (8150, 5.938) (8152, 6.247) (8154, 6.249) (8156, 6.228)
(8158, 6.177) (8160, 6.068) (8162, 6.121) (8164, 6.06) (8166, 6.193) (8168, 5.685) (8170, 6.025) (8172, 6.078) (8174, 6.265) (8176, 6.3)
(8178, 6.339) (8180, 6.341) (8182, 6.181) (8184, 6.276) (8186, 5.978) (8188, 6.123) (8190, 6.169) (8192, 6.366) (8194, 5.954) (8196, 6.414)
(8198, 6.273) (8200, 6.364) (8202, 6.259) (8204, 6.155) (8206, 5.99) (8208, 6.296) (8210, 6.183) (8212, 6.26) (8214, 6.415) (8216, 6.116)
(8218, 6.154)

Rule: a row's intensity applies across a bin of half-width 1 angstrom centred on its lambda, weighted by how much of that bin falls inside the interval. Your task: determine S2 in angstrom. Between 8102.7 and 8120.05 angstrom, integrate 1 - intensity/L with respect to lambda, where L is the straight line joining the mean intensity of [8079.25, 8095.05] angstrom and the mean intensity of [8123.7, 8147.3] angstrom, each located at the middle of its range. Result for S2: 0.2 angstrom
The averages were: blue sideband 6.12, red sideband 6.02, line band 5.98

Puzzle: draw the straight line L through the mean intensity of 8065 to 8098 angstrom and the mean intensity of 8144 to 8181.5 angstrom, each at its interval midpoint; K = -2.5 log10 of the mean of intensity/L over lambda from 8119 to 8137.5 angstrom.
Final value 0.02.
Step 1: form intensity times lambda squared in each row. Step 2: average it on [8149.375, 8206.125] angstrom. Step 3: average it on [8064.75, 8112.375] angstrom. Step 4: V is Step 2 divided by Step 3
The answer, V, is 1.04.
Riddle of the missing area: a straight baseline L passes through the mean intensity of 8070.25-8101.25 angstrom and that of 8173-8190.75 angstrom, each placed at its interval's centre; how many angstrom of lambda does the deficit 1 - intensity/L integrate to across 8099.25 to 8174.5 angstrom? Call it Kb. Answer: 1.4 angstrom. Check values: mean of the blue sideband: 6.07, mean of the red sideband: 6.22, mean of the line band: 6.04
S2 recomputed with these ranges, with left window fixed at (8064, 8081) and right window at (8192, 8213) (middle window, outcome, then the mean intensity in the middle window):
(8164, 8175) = 0.22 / 6.05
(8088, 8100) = -0.04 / 6.08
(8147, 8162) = 0.06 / 6.13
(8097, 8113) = 0.34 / 5.95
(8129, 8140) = 0.26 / 5.98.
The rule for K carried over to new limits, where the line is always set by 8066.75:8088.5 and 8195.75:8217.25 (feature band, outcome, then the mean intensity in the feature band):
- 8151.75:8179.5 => 0.01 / 6.15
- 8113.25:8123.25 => 0.02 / 6.01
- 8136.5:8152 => 0.02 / 6.04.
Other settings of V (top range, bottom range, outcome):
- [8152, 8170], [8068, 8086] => 1.03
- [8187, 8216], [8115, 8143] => 1.05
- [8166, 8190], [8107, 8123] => 1.05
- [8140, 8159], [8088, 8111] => 1.02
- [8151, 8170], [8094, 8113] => 1.04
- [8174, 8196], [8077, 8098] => 1.04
